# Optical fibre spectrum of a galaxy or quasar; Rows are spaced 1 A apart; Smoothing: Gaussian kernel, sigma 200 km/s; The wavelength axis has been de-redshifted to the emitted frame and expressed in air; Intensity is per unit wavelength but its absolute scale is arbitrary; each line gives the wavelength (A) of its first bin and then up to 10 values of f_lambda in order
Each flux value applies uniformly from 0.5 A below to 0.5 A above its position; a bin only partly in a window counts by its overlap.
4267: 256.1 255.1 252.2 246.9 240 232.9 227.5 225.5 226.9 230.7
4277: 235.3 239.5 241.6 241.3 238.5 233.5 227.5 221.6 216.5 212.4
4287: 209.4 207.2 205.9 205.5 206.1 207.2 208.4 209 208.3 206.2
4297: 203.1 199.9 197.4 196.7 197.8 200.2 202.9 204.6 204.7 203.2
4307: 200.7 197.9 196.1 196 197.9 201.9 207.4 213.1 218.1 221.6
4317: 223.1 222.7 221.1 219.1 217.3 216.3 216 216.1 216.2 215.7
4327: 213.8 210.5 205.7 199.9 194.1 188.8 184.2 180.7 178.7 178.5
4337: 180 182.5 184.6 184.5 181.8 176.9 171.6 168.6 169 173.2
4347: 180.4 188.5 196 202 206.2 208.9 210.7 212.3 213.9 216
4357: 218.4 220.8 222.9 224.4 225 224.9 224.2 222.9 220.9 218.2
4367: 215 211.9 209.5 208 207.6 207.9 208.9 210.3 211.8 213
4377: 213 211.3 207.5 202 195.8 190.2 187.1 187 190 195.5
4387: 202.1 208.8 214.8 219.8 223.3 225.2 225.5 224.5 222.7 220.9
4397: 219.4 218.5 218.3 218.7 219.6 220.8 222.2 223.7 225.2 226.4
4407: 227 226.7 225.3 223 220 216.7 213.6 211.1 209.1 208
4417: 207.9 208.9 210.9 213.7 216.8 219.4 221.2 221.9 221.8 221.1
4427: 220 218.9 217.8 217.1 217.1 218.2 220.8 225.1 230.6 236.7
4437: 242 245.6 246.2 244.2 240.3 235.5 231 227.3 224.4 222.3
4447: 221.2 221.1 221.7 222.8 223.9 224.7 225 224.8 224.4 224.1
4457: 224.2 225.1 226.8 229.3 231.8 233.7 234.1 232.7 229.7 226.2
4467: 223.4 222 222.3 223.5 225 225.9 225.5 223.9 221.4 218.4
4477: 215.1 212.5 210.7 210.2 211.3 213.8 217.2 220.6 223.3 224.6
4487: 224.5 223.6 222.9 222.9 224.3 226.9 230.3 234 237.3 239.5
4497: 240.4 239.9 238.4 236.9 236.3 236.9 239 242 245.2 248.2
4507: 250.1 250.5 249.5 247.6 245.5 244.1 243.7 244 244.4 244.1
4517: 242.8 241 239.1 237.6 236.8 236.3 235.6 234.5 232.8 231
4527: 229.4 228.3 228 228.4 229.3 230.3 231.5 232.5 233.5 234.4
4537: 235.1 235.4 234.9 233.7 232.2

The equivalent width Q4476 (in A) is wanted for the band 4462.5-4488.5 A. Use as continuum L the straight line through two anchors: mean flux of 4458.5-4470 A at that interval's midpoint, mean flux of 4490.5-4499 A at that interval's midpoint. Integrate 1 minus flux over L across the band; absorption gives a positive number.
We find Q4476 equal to 0.99 A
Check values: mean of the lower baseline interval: 228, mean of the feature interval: 222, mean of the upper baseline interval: 234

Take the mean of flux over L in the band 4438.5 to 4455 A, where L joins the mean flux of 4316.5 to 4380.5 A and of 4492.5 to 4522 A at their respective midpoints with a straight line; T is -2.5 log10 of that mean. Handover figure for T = -0.01 mag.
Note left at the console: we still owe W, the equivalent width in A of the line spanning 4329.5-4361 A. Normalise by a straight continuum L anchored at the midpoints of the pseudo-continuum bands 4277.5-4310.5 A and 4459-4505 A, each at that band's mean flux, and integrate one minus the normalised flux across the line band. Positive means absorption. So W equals 3.08 A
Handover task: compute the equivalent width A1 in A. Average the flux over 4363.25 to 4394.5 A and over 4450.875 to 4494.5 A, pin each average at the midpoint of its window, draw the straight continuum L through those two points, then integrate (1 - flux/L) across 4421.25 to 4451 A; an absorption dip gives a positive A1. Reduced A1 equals -1.1 A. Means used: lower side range 209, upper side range 224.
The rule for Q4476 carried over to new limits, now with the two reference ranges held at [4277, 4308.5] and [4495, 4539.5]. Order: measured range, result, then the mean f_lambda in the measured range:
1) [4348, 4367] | 0.4 A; 215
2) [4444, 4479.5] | 1.2 A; 224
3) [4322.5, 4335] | 0.8 A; 202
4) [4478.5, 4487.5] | 0.6 A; 217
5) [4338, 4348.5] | 1.9 A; 178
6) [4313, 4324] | -0.2 A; 218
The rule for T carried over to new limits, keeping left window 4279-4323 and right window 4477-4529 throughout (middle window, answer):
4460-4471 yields 0.01 mag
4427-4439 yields -0.01 mag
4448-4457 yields 0.02 mag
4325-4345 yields 0.14 mag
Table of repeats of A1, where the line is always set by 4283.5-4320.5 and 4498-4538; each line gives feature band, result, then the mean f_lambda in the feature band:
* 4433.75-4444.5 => -0.5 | 237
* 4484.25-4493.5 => 0.4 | 225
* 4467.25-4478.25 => 0.5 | 222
